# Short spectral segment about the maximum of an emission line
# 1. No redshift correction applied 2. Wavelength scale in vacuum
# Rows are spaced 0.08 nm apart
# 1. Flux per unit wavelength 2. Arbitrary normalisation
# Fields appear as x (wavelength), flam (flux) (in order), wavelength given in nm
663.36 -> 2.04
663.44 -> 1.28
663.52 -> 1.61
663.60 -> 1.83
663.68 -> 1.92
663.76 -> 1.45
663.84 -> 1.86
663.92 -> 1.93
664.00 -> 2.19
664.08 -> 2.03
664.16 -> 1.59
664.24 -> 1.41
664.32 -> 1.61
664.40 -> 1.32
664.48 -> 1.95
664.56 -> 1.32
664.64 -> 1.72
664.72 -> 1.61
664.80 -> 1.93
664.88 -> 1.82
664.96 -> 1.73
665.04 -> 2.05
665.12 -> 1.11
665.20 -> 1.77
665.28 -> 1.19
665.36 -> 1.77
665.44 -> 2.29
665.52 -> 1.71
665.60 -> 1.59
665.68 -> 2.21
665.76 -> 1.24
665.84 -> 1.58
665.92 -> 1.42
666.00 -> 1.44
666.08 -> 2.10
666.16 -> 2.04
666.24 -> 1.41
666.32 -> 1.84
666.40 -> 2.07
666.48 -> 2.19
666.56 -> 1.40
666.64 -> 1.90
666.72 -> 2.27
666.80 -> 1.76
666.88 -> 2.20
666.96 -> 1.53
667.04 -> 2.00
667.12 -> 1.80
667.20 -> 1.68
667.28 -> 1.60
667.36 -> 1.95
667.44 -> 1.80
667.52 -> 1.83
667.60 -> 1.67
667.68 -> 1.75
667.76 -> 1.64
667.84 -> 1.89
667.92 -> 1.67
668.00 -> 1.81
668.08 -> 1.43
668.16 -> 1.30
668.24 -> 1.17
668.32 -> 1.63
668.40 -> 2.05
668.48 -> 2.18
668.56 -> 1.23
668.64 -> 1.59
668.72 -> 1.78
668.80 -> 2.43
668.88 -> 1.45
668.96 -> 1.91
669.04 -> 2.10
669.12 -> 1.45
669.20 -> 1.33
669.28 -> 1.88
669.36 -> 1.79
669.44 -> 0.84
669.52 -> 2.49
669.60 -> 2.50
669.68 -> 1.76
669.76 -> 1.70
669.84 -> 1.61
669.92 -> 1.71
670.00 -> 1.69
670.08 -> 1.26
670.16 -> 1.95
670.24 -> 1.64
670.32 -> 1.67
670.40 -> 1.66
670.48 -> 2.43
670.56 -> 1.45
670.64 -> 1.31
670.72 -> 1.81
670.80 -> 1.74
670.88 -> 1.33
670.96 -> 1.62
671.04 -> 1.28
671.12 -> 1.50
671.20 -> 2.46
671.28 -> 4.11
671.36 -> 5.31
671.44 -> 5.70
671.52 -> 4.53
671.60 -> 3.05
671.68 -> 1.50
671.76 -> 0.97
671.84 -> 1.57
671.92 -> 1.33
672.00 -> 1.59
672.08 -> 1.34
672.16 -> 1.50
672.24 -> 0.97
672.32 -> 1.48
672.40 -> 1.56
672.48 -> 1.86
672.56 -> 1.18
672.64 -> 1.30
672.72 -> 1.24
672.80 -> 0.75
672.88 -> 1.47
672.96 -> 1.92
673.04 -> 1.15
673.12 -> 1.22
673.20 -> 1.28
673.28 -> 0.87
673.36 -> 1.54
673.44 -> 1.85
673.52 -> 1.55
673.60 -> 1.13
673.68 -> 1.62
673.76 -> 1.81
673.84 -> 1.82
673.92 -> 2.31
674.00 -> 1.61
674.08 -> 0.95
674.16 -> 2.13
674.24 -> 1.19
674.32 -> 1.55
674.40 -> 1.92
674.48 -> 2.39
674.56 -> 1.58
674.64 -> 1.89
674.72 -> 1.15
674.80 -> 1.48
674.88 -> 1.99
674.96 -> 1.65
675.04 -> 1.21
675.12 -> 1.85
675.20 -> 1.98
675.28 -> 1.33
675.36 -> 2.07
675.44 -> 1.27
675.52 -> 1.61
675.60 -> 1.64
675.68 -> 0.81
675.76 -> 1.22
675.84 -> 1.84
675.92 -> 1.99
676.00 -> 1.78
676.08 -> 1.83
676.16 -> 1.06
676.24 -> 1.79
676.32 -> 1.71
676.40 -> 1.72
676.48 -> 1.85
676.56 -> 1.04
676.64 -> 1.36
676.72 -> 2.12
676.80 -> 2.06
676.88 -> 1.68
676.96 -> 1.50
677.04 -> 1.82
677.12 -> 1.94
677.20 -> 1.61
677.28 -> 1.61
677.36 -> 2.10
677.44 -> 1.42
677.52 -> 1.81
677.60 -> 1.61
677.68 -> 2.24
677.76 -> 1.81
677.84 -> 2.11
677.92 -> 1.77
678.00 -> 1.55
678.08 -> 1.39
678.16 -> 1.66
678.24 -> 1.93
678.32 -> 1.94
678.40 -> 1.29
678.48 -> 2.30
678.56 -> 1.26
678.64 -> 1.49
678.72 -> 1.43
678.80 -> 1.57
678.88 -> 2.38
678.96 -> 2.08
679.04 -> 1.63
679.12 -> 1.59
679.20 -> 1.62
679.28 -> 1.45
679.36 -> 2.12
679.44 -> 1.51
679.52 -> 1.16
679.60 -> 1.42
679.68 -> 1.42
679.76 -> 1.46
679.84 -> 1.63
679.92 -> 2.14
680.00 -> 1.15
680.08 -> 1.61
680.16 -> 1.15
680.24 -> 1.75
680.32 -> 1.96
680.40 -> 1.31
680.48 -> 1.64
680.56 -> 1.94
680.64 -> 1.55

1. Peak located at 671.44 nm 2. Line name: H-beta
